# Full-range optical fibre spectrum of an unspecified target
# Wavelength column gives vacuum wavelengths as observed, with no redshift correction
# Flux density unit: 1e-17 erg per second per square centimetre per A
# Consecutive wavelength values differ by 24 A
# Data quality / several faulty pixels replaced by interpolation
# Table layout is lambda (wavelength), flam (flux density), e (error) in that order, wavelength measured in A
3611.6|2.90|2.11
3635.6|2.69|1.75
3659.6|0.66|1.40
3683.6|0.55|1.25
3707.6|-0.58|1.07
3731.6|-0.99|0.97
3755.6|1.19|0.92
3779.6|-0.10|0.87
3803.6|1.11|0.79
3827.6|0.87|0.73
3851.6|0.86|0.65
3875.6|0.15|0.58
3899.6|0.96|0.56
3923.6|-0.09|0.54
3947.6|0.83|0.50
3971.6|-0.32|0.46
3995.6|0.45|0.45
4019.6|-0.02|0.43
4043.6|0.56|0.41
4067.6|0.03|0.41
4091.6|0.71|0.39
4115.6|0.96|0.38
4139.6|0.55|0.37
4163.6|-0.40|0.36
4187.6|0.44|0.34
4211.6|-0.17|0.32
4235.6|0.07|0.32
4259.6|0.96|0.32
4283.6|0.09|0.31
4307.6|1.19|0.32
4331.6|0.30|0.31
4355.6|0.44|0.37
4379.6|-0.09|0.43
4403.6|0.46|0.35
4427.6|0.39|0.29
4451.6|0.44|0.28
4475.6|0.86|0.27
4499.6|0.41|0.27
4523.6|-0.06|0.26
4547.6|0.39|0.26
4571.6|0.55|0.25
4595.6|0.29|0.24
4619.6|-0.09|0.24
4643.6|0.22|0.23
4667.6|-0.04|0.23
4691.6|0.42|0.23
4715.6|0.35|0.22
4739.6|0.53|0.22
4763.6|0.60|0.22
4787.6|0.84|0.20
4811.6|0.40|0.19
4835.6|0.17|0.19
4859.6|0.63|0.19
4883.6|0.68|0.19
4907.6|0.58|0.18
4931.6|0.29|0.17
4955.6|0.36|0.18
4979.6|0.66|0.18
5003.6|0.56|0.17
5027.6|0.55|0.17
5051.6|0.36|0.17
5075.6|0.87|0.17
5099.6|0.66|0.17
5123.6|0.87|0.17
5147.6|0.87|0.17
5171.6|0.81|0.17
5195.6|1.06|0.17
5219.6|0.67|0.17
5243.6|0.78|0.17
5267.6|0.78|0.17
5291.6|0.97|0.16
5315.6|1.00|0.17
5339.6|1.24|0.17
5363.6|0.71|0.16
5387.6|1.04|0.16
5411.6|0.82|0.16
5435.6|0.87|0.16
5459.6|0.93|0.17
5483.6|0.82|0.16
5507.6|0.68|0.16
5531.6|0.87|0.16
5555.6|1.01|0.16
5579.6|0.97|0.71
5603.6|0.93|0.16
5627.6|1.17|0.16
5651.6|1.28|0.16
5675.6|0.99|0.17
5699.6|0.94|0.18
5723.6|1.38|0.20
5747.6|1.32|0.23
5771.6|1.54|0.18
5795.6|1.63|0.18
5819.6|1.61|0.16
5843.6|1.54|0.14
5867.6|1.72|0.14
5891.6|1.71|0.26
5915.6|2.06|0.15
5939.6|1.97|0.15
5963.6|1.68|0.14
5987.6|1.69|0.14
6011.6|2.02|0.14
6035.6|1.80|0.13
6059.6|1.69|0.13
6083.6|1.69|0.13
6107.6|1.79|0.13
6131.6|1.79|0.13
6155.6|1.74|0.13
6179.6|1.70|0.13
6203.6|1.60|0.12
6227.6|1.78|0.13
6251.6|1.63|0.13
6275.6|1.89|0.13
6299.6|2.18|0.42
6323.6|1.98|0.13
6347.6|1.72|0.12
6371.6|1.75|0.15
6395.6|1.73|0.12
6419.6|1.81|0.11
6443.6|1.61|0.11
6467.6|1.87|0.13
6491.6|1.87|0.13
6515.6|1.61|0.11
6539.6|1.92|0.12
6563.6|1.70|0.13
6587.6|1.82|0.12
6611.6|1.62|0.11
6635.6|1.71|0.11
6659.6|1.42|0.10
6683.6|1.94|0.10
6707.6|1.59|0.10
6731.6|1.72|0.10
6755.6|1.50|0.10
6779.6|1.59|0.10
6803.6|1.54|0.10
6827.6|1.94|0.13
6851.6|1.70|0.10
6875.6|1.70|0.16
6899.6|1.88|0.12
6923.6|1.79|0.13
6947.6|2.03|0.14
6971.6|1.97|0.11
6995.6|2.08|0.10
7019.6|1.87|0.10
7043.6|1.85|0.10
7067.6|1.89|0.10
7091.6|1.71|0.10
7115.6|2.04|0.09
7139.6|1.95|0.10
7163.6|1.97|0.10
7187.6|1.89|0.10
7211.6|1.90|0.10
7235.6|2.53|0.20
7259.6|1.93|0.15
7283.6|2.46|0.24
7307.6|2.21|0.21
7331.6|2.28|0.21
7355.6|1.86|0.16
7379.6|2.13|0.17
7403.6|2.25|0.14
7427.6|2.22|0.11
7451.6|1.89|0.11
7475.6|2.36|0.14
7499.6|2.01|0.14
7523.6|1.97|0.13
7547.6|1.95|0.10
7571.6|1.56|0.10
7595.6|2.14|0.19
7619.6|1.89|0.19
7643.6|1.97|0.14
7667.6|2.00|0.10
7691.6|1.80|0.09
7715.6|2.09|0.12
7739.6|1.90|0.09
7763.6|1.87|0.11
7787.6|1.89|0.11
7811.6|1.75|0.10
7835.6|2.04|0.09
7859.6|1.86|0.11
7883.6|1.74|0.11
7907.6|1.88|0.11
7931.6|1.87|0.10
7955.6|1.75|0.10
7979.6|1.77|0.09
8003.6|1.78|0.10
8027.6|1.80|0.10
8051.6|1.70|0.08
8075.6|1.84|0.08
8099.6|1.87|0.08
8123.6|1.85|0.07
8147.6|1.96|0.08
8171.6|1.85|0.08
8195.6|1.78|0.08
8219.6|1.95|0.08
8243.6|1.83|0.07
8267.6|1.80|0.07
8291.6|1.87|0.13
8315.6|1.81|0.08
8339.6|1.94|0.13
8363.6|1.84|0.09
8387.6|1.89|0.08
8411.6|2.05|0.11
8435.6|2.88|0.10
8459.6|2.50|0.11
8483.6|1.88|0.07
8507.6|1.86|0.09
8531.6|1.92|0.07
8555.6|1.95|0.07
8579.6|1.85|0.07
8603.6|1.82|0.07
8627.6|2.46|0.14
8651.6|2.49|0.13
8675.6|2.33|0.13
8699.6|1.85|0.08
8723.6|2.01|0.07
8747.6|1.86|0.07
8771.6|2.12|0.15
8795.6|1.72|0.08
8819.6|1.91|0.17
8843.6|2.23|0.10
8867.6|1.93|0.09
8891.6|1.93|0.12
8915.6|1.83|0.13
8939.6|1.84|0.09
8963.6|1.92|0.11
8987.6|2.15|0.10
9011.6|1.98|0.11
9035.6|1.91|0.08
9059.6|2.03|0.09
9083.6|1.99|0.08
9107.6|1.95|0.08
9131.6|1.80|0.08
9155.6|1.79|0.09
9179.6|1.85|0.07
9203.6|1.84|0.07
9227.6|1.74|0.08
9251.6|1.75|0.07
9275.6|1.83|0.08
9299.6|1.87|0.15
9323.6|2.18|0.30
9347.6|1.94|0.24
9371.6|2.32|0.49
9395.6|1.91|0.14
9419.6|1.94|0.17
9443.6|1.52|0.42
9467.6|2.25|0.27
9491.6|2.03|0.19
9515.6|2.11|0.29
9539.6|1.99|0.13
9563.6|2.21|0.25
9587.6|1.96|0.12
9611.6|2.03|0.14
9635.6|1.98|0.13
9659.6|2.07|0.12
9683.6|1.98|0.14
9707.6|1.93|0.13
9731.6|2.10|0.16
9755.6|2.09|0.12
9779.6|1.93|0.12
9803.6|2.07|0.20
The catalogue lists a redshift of 0.284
